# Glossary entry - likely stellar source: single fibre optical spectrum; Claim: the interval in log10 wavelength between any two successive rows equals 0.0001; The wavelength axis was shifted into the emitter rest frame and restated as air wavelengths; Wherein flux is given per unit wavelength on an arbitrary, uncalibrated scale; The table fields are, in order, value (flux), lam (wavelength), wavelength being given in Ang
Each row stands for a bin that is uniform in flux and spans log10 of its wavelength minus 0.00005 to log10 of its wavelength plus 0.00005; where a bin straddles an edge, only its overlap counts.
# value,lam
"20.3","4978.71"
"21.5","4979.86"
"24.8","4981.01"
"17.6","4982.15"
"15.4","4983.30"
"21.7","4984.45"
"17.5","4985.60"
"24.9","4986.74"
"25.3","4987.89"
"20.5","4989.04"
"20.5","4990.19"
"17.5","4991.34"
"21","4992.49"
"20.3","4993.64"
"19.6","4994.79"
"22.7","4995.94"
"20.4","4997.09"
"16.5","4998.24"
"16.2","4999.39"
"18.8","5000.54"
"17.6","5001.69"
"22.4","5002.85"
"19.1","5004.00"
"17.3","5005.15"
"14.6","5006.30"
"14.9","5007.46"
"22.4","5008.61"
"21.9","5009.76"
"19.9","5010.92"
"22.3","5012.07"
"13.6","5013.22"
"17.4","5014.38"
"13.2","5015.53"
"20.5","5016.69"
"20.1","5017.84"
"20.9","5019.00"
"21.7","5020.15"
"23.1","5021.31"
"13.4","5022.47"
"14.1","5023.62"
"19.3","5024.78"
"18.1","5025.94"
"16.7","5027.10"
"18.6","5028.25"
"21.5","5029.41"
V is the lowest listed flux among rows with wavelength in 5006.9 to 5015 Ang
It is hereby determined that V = 13.6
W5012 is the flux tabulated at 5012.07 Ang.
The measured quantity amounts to 22.3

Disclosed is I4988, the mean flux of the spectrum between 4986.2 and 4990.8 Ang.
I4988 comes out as 22.7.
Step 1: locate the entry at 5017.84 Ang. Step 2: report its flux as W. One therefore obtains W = 20.1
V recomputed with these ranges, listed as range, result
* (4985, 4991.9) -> 17.5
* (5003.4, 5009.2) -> 14.6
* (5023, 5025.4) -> 14.1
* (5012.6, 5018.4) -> 13.2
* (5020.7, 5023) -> 13.4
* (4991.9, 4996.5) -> 19.6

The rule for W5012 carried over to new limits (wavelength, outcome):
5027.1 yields 16.7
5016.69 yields 20.5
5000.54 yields 18.8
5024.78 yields 19.3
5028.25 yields 18.6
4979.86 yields 21.5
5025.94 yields 18.1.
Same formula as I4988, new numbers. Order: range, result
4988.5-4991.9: 19.5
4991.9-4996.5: 20.9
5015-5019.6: 18.8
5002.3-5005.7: 19.6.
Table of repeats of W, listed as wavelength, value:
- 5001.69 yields 17.6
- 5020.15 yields 21.7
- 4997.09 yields 20.4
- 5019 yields 20.9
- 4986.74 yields 24.9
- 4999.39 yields 16.2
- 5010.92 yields 19.9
